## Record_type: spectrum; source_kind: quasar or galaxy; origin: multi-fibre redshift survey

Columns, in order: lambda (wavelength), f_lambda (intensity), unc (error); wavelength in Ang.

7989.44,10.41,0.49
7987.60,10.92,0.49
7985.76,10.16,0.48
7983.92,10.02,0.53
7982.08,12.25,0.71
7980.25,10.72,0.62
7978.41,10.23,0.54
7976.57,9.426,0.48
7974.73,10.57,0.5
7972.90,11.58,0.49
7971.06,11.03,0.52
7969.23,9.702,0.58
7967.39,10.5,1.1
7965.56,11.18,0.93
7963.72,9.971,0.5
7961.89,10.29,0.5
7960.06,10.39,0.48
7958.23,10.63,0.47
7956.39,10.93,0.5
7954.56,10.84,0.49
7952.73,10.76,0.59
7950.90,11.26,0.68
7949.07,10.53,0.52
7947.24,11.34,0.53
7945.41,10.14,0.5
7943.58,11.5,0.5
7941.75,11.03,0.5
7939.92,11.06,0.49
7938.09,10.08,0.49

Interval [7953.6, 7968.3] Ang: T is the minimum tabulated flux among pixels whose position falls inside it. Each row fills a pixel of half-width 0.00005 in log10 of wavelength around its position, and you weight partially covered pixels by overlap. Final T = 9.971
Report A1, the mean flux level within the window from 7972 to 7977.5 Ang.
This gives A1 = 10.5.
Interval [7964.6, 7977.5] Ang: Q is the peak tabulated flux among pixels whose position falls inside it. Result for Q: 11.58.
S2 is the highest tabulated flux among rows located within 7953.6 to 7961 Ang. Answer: 10.93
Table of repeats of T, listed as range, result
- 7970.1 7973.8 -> 11.03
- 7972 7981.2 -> 9.426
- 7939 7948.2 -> 10.14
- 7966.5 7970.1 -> 9.702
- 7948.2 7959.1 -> 10.53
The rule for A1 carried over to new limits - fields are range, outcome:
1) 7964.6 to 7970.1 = 10.5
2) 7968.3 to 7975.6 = 10.7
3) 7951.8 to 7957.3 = 10.9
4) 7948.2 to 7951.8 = 10.9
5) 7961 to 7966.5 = 10.5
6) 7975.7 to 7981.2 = 10.2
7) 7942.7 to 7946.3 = 10.8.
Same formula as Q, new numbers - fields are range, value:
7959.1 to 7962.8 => 10.39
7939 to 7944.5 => 11.5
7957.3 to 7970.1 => 11.18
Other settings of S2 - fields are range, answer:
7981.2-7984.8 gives 12.25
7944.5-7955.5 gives 11.34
